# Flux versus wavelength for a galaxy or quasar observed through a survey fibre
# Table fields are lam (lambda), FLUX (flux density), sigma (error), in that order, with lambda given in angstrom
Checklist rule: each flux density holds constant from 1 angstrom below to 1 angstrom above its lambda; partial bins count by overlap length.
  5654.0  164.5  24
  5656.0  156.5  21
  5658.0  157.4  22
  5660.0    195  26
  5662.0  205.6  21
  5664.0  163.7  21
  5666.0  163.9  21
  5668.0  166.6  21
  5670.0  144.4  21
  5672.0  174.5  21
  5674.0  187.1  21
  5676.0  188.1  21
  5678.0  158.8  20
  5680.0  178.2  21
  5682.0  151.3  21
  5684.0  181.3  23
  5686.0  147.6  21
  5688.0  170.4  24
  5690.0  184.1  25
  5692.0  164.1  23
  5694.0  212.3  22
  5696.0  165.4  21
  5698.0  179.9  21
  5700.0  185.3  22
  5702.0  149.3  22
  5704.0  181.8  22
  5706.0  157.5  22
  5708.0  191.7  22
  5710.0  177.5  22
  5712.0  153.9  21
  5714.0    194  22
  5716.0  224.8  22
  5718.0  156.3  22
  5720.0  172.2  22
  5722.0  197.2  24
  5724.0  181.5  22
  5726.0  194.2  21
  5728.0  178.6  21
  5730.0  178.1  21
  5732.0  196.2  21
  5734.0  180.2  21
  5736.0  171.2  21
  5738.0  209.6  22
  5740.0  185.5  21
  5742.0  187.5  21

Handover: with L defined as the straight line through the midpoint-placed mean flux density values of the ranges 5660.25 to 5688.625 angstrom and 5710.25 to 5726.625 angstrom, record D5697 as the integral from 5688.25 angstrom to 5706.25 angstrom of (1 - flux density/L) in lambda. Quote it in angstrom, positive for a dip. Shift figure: 0.1 angstrom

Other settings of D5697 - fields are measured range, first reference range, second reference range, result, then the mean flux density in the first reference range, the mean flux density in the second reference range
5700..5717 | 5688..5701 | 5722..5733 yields 0.4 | 181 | 187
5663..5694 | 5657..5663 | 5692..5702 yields 2.2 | 186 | 180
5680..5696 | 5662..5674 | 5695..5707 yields -0.3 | 168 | 170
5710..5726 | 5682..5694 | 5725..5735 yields -0.2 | 172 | 185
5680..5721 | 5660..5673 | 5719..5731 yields 0.8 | 172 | 184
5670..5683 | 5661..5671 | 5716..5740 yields 0.1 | 169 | 185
